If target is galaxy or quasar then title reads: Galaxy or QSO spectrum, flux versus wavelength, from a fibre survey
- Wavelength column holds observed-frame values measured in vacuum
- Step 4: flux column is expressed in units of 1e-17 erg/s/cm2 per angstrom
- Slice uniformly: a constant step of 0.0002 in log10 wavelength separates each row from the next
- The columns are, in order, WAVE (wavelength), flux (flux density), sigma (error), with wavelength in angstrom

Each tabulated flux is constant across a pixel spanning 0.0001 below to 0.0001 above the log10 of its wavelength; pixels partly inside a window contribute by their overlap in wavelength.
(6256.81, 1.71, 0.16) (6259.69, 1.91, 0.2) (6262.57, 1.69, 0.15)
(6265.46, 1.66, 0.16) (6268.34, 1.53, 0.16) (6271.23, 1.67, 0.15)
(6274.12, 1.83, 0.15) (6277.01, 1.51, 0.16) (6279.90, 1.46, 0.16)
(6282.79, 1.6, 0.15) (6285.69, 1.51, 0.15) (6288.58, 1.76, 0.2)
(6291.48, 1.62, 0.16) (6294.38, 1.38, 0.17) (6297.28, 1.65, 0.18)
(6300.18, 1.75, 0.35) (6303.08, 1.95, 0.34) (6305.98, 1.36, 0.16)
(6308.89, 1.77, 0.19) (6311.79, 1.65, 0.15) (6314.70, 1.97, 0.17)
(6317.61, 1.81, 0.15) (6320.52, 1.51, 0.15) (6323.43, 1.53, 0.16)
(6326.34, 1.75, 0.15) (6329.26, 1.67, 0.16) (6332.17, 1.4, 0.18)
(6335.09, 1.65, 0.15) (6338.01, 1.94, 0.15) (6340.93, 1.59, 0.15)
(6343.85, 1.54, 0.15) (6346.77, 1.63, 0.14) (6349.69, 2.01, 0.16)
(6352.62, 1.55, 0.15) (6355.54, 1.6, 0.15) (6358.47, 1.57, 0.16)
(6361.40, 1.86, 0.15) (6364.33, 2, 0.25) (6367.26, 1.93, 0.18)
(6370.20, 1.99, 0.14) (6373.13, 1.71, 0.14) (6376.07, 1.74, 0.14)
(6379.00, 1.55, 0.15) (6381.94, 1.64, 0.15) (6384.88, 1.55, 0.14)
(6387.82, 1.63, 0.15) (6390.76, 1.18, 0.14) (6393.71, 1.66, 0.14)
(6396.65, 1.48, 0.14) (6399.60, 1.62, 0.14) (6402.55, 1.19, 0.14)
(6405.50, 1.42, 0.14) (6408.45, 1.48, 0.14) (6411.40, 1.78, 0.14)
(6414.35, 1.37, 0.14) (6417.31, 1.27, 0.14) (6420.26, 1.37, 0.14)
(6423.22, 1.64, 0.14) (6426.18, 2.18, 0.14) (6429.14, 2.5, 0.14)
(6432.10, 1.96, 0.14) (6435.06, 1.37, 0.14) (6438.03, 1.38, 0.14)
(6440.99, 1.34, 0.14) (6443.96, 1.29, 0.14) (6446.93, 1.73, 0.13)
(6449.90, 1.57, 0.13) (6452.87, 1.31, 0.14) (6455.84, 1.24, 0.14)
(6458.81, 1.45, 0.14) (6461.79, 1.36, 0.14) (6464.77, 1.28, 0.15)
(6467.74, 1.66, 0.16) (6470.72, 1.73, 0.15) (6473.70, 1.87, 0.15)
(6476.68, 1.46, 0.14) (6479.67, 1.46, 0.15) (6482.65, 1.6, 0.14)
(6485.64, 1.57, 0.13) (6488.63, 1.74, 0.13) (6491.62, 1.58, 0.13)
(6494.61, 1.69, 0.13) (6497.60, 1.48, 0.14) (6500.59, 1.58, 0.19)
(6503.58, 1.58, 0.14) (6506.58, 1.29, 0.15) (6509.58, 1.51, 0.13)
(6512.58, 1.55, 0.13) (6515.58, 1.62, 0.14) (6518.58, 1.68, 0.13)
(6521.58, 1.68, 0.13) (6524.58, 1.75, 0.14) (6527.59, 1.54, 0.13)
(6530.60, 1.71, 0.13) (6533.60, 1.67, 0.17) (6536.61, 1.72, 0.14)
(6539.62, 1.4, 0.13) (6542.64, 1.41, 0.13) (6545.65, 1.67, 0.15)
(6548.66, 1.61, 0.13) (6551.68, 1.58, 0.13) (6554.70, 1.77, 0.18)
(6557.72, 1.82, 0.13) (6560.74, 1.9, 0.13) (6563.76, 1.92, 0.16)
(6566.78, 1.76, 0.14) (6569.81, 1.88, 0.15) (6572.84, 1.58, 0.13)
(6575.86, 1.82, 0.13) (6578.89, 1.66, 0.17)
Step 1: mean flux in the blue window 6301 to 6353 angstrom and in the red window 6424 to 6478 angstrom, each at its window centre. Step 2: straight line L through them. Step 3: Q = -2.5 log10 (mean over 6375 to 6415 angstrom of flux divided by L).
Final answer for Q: 0.078 mag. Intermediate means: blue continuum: 1.69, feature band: 1.52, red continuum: 1.59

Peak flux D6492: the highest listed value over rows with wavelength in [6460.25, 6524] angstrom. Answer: 1.87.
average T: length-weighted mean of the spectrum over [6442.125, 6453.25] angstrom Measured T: 1.49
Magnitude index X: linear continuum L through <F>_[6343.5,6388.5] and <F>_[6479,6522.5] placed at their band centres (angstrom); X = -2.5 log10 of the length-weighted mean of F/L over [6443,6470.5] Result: 0.12 mag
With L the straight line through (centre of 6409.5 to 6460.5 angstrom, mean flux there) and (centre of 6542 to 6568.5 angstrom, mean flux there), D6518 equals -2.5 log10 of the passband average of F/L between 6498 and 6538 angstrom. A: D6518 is 0.05 mag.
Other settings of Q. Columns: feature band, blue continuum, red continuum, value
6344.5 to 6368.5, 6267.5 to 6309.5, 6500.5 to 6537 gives -0.09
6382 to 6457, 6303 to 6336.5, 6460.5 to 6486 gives 0.03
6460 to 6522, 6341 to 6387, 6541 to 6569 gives 0.10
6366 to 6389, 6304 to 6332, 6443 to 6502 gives -0.07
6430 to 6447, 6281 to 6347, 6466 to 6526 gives 0.06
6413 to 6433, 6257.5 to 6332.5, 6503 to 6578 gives -0.06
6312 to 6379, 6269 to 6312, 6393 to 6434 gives -0.06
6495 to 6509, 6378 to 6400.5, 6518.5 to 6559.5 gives 0.08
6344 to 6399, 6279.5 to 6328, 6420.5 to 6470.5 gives -0.04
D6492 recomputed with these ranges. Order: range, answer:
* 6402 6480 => 2.5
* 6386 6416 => 1.78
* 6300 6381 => 2.01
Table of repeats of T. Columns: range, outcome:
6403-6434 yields 1.68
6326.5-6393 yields 1.68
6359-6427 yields 1.61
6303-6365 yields 1.69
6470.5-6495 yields 1.63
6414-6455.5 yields 1.59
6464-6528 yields 1.59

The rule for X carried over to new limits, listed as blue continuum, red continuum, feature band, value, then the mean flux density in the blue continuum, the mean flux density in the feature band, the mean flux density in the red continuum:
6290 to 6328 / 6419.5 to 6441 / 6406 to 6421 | 0.19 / 1.67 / 1.46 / 1.75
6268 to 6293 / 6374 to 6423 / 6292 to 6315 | -0.05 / 1.61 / 1.67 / 1.5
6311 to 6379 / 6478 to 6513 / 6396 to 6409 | 0.16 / 1.72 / 1.43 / 1.55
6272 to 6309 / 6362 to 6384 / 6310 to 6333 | 0.01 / 1.62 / 1.67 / 1.79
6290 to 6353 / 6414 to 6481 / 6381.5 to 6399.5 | 0.06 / 1.67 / 1.52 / 1.56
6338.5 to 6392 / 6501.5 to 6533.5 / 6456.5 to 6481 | 0.07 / 1.69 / 1.52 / 1.59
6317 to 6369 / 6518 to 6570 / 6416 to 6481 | 0.08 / 1.7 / 1.57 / 1.69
